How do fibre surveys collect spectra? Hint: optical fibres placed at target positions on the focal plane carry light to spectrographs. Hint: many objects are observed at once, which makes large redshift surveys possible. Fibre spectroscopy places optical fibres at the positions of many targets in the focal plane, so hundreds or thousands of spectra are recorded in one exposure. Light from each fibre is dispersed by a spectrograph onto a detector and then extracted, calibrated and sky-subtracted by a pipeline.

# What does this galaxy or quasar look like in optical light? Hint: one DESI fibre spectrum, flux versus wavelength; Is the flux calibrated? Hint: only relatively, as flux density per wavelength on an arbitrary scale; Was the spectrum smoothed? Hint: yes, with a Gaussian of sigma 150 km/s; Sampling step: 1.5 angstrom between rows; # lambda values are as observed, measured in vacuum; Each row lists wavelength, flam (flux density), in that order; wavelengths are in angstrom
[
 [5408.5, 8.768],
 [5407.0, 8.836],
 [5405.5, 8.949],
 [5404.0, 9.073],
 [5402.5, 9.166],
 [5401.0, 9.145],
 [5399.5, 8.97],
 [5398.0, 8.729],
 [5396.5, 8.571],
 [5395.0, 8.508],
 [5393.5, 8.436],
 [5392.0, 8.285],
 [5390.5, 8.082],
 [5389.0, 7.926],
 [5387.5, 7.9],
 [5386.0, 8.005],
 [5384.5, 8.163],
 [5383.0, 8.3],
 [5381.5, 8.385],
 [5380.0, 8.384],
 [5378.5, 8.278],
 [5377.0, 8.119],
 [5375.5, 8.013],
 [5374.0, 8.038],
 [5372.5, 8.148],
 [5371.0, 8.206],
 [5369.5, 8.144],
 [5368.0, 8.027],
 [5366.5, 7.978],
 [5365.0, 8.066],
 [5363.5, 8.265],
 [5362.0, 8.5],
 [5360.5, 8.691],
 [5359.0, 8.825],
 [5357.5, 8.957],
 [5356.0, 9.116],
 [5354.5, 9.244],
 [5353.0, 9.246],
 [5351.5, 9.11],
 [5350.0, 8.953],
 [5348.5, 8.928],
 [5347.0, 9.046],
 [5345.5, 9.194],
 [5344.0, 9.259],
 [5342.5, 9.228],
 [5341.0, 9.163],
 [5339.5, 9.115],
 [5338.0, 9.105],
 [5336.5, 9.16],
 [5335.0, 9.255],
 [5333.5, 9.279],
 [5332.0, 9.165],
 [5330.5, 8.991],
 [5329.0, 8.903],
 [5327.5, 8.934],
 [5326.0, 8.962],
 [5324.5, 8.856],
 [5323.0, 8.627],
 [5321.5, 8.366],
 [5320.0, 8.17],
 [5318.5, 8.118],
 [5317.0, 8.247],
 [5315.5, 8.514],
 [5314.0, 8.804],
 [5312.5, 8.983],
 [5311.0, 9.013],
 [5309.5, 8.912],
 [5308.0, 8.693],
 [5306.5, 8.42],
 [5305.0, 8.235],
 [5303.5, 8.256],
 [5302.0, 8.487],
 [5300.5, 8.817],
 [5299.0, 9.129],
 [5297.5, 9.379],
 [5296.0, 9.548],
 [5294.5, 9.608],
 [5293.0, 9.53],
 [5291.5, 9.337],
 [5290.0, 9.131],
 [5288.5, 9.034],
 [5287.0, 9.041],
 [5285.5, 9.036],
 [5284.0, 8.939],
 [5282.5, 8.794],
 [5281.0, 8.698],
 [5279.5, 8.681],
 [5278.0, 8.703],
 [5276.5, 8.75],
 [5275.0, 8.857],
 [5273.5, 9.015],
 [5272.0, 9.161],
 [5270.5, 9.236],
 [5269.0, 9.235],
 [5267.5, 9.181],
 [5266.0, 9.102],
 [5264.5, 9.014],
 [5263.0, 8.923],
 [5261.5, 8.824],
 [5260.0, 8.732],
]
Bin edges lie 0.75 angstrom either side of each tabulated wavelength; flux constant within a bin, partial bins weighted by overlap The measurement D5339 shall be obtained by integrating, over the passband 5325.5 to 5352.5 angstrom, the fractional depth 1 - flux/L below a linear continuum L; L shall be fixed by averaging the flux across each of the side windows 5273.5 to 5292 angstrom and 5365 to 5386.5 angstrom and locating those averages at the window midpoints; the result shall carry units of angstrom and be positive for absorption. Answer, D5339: -2.1 angstrom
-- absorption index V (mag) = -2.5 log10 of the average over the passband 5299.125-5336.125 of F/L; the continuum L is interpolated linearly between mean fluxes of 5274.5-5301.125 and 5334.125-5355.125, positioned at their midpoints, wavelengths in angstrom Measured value 0.05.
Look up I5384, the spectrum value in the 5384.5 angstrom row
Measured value 8.163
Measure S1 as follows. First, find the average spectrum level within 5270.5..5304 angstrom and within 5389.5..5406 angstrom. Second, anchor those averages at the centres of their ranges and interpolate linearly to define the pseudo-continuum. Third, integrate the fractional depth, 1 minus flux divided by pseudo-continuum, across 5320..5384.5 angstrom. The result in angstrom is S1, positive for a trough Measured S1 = 0.9 angstrom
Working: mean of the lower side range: 9.01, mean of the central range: 8.71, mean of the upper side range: 8.7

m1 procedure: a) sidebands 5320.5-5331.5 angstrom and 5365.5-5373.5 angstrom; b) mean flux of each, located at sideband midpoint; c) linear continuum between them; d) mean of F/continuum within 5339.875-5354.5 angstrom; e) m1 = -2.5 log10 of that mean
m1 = -0.08 mag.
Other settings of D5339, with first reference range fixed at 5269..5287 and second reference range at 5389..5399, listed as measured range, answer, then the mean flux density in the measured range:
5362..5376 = 0.7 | 8.12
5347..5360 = -0.7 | 9.04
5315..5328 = 0.3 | 8.53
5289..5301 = -0.6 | 9.31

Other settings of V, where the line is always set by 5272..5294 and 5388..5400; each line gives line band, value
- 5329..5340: -0.05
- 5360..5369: 0.04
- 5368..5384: 0.04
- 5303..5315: 0.02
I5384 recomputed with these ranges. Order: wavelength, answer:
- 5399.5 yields 8.97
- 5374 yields 8.038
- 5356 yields 9.116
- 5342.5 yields 9.228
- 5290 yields 9.131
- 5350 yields 8.953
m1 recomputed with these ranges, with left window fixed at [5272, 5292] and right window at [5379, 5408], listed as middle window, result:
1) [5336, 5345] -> -0.06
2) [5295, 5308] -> 0.01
